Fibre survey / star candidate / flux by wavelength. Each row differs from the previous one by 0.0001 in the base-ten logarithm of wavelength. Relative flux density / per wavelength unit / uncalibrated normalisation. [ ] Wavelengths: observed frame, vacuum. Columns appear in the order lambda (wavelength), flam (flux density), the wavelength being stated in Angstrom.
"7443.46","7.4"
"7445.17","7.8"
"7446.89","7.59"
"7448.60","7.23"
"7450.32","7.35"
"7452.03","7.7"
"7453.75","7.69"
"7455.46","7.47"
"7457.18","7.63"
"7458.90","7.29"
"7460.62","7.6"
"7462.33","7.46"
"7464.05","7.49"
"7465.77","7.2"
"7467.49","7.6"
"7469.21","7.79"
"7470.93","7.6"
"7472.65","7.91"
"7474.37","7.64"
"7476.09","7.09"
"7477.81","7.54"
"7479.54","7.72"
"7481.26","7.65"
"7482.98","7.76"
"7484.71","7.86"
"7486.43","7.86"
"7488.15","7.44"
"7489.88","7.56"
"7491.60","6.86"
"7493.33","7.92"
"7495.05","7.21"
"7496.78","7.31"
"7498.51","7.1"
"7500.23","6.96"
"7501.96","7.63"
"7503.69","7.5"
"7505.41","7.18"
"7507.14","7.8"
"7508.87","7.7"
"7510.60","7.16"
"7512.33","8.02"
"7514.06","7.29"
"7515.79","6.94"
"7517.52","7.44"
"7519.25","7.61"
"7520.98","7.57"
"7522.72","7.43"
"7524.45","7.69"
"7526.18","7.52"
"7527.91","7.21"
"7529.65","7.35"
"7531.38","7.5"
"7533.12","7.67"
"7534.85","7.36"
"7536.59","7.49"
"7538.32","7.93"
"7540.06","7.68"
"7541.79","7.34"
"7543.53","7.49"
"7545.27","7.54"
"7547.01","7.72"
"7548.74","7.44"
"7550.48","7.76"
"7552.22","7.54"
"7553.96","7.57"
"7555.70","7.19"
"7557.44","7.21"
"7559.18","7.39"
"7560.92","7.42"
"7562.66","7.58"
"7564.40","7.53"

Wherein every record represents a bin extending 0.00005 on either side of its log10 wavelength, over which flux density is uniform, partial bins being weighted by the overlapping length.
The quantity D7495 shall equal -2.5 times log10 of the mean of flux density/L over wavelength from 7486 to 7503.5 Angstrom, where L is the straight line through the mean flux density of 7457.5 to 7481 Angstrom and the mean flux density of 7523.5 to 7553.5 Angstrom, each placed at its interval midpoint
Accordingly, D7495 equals 0.024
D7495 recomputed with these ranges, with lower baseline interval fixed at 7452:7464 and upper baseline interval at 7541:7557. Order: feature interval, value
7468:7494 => -0.012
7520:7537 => 0.005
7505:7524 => 0.005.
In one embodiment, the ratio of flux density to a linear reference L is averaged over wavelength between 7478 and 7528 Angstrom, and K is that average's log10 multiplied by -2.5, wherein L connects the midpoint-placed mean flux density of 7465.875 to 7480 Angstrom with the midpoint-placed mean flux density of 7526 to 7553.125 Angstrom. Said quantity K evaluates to 0.01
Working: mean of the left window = 7.58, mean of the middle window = 7.48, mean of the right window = 7.53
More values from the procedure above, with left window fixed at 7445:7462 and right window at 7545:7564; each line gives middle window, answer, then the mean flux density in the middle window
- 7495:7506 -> 0.03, 7.28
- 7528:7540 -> -0.01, 7.53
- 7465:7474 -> -0.02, 7.63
